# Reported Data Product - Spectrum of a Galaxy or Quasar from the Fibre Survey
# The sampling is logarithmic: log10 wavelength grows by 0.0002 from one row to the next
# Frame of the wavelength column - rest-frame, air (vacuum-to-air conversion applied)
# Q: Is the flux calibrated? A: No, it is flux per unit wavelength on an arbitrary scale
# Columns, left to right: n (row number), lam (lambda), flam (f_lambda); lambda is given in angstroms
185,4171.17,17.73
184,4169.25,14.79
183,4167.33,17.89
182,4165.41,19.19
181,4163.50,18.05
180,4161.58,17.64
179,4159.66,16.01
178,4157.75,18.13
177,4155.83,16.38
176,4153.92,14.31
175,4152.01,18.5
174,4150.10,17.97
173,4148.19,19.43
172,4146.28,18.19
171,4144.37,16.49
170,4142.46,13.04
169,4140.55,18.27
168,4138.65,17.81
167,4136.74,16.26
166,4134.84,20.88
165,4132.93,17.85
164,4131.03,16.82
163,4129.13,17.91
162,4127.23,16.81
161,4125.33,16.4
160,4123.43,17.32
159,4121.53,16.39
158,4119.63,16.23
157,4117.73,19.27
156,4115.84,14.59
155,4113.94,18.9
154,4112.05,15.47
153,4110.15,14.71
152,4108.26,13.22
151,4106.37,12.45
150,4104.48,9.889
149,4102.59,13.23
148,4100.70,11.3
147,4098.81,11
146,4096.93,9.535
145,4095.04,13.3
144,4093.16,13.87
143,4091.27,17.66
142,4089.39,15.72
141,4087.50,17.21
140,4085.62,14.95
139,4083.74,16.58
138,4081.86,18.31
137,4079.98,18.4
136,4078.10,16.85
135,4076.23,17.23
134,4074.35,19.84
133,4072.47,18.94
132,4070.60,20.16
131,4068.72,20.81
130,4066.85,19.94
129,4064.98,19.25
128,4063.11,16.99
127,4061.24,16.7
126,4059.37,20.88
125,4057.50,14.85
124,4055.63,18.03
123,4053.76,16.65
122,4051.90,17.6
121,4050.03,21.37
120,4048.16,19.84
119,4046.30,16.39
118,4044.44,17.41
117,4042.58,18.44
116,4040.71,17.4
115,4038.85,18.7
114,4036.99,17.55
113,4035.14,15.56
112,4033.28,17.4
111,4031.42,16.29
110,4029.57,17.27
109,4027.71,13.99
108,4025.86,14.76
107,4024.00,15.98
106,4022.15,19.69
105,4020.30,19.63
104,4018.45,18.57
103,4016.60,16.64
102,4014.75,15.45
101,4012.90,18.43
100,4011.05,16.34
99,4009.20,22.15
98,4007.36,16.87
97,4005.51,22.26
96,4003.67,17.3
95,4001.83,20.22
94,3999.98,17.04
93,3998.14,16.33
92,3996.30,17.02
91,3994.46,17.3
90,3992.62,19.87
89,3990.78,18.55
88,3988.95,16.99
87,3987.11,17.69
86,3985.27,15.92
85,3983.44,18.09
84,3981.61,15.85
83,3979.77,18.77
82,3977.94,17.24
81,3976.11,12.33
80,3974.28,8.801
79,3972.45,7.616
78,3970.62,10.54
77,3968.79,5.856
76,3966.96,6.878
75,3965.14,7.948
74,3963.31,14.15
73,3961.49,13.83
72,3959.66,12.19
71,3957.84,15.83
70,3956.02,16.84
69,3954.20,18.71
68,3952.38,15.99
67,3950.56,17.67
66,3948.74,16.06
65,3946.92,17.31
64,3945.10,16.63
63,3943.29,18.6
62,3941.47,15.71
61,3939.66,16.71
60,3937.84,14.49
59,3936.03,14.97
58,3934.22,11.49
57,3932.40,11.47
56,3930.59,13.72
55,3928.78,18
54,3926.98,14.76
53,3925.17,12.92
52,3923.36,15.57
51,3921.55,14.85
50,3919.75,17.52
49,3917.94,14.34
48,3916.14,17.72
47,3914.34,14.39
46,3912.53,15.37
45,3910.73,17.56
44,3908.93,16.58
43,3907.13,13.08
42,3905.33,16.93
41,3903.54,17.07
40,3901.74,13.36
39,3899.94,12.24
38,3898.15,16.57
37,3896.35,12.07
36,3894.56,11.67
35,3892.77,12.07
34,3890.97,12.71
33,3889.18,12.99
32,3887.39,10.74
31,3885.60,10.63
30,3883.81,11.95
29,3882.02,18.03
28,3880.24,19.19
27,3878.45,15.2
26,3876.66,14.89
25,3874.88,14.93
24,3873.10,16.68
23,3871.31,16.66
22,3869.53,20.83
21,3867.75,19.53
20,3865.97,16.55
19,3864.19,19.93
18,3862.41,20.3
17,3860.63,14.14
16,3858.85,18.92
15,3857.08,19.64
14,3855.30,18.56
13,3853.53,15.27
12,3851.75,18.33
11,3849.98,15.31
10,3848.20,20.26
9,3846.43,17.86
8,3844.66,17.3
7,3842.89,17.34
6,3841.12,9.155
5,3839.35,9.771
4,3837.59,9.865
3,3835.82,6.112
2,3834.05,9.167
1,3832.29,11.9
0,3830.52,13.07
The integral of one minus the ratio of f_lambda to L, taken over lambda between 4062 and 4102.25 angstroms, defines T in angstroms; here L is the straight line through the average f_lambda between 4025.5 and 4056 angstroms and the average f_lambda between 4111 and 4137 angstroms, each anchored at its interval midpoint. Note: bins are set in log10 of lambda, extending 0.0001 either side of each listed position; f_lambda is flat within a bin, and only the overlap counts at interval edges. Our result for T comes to 1.9 angstroms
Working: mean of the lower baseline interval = 17.4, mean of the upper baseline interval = 17.2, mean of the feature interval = 16.5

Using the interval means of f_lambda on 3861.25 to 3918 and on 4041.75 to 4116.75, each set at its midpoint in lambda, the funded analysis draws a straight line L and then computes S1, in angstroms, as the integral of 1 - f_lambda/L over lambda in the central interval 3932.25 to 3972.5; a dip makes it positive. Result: 4.5 angstroms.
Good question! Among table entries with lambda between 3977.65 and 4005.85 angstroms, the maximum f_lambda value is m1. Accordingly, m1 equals 22.26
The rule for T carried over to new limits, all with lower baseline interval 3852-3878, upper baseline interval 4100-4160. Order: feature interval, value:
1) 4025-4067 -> -2.0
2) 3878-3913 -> 6.4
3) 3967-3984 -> 4.7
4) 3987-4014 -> -2.2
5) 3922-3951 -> 3.2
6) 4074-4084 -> -0.8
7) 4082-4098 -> 1.5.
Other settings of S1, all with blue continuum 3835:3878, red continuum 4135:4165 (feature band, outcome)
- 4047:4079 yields -3.1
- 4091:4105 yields 3.9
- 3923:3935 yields 1.8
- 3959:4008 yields 5.0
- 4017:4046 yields -0.7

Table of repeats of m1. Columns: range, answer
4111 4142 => 20.88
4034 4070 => 21.37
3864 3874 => 20.83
